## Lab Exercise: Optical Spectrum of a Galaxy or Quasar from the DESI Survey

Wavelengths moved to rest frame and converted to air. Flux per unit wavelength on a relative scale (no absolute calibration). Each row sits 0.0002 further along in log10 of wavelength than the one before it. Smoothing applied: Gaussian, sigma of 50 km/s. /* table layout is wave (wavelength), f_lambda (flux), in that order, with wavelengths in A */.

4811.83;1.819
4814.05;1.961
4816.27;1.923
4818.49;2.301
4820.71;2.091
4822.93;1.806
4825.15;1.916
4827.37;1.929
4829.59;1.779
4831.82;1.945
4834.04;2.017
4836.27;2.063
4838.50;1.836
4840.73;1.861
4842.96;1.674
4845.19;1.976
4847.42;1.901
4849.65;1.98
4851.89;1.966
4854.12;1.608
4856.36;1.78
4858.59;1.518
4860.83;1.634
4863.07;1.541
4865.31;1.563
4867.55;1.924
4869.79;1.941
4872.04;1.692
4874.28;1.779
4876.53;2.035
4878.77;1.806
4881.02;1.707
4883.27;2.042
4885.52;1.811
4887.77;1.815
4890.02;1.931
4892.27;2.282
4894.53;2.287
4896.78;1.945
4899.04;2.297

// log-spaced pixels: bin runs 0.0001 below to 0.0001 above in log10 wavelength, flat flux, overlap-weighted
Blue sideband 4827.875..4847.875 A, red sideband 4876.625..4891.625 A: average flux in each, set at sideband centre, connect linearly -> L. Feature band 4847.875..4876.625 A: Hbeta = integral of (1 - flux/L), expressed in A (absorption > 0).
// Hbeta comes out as 1.9 A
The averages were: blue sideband 1.9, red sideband 1.88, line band 1.76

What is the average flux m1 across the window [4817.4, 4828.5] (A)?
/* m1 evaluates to 2.01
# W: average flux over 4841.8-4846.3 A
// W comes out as 1.83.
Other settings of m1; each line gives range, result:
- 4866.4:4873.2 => 1.85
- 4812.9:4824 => 2.02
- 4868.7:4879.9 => 1.85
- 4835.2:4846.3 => 1.88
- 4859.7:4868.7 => 1.67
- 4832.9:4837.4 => 2.04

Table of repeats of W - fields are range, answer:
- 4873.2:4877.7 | 1.91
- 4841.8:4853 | 1.9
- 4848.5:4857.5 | 1.83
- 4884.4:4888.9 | 1.81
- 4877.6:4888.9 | 1.84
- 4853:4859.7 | 1.64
